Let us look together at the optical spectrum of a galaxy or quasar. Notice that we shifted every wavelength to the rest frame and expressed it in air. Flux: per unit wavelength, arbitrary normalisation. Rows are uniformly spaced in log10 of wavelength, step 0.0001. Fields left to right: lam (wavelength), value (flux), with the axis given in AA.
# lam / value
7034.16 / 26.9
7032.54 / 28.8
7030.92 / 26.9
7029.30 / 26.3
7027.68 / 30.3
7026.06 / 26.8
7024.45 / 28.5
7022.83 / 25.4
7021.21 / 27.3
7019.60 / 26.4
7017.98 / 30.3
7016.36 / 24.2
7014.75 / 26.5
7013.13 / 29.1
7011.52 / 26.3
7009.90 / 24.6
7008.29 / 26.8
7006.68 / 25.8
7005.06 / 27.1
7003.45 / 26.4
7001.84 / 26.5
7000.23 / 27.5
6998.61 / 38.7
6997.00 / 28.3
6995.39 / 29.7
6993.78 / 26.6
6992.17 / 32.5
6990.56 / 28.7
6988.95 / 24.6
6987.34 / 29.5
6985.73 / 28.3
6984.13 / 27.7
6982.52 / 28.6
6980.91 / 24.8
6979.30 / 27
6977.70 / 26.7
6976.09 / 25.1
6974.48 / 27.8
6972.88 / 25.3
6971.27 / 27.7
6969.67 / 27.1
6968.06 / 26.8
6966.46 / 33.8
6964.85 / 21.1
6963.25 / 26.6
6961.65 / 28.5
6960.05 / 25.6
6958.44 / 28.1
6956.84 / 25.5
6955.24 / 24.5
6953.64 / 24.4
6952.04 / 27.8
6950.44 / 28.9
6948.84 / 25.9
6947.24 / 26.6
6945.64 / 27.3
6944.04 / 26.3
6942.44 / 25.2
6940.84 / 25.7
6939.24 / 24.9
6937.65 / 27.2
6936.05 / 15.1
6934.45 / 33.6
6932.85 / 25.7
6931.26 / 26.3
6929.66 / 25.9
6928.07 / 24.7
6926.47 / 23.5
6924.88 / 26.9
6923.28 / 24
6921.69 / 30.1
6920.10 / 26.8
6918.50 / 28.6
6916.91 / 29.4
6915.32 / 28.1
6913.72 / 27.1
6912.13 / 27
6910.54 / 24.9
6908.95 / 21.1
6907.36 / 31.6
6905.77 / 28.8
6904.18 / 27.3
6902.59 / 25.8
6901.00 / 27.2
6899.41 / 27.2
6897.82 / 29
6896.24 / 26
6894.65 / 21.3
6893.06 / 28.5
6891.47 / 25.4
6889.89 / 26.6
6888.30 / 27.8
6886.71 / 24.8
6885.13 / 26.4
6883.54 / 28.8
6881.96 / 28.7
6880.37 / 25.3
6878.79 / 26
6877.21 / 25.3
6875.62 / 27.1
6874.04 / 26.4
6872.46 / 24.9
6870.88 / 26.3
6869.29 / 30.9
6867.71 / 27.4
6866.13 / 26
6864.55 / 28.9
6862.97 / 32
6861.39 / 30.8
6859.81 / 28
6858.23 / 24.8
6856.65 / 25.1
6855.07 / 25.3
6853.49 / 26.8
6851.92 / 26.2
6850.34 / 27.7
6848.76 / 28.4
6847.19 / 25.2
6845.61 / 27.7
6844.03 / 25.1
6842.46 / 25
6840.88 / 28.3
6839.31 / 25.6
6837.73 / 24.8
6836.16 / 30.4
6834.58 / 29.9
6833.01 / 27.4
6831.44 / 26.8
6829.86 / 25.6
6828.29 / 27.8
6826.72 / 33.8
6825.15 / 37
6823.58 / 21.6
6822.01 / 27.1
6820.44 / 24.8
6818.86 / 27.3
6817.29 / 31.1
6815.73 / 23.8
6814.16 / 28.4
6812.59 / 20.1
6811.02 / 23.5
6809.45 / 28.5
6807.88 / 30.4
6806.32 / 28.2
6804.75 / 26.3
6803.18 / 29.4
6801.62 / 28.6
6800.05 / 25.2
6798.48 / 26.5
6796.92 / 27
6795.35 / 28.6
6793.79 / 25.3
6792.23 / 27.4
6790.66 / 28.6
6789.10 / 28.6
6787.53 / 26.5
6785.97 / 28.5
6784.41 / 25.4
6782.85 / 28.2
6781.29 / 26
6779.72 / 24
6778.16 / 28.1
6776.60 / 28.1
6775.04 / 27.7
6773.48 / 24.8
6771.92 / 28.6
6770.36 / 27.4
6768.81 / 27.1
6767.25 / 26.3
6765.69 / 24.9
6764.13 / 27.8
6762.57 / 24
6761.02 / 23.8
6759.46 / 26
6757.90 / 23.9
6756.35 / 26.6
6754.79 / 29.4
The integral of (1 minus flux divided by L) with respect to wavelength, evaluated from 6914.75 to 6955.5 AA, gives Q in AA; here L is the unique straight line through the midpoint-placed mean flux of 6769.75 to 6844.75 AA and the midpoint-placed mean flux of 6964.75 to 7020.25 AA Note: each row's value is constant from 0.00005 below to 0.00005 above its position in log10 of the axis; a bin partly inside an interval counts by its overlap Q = 1.78 AA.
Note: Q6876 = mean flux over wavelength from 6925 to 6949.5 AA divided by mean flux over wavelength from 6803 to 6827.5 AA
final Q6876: 0.9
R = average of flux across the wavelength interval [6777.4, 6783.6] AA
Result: 26.5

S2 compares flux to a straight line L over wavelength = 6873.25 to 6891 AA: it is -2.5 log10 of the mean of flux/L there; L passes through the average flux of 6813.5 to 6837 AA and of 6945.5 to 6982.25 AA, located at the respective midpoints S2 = 0.04 mag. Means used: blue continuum 28.2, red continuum 26.7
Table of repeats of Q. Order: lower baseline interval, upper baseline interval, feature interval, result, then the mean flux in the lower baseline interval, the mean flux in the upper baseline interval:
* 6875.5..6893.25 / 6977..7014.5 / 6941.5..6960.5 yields 0.7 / 26.6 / 27.9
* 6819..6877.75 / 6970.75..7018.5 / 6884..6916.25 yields 1.0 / 27.4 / 27.6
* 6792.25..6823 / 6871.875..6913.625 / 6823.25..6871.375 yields -1.8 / 26.8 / 26.5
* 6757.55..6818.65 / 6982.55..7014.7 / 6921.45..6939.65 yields 1.4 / 26.8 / 28.1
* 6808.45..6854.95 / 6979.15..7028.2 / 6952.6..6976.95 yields 0.9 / 27.1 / 27.8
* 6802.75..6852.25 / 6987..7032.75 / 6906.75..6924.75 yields 0.3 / 27.3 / 27.8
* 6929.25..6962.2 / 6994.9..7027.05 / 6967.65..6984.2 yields 0.0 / 26.1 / 27.6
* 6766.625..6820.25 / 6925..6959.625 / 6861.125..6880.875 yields -0.7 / 27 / 25.9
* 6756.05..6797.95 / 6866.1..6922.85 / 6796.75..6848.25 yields -0.9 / 26.6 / 26.9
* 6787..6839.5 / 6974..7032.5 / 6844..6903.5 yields 1.3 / 27.4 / 27.6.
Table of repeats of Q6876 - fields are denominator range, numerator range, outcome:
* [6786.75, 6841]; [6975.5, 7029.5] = 1.01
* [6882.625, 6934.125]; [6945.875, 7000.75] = 1.03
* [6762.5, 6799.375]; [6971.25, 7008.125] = 1.03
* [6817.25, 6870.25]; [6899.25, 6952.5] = 0.96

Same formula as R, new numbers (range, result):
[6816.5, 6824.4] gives 26.4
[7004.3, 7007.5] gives 26.4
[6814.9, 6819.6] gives 27.5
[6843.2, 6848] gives 26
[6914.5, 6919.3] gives 28.7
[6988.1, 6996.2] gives 28.4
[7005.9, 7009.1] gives 26.4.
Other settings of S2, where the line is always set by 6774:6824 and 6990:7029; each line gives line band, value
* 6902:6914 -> 0.03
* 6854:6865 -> -0.02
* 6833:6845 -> 0.00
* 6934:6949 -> 0.08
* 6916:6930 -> 0.03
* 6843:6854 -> 0.02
